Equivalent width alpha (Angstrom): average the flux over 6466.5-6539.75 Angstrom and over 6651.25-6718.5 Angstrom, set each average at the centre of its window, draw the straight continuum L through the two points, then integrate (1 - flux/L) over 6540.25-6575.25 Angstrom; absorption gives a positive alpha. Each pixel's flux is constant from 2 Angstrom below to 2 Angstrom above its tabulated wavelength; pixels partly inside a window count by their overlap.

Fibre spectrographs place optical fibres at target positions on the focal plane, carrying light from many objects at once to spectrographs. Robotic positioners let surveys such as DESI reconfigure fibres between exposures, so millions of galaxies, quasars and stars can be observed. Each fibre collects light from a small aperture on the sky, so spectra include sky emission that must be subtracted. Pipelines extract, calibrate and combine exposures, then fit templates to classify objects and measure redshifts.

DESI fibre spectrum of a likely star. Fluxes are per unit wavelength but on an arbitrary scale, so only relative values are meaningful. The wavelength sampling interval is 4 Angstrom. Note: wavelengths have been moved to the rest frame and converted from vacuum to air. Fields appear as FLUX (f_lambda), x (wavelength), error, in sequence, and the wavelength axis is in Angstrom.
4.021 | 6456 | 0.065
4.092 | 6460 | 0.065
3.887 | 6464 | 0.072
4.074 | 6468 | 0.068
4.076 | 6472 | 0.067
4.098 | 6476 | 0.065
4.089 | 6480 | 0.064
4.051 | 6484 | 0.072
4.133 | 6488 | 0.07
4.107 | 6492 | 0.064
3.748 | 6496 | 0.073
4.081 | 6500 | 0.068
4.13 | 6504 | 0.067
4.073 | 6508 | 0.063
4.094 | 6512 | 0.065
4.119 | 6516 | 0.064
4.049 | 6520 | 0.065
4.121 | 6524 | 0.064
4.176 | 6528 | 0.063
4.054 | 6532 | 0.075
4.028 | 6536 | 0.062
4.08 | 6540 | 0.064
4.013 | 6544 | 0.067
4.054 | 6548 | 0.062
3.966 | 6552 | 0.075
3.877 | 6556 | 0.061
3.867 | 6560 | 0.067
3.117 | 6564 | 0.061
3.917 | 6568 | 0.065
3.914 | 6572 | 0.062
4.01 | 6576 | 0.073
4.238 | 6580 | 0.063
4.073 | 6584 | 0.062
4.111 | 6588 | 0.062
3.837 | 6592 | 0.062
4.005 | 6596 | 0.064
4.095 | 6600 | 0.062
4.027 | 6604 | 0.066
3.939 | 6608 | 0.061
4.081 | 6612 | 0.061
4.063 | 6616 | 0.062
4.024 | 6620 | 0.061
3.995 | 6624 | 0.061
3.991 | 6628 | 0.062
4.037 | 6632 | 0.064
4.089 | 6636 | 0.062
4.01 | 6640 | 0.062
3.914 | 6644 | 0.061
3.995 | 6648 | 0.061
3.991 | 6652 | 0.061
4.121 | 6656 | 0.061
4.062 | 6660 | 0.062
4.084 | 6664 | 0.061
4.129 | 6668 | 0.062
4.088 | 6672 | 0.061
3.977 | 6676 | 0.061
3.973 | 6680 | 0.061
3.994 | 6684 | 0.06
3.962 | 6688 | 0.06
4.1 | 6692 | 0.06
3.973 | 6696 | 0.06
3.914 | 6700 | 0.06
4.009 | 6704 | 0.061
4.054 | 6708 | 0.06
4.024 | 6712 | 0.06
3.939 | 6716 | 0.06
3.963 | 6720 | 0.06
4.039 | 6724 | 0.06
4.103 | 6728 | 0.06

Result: 1.7 Angstrom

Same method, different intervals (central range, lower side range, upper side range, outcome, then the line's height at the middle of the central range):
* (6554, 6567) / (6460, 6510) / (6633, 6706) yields 1.27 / 4.04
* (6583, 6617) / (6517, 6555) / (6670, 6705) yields 0.08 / 4.03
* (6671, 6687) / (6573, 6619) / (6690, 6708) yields 0.05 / 4.01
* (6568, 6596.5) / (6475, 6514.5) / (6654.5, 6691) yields 0.22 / 4.05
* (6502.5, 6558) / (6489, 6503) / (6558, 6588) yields -1.49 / 3.95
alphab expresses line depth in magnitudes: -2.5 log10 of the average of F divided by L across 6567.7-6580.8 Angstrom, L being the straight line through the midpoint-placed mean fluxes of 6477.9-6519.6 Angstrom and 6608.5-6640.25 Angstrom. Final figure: 0.01 mag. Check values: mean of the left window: 4.06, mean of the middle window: 4.01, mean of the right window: 4.03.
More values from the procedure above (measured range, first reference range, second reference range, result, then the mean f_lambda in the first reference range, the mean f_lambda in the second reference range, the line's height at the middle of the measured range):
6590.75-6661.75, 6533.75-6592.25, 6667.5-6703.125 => -0.01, 3.94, 4.01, 3.98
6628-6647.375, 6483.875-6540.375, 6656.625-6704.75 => 0.01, 4.07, 4.03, 4.04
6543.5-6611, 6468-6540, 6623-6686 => 0.03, 4.07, 4.03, 4.05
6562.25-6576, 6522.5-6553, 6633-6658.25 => 0.10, 4.06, 4.02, 4.05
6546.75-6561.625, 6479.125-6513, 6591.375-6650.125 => 0.03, 4.05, 4.01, 4.03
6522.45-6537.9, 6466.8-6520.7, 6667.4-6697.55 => -0.01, 4.07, 4.02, 4.06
